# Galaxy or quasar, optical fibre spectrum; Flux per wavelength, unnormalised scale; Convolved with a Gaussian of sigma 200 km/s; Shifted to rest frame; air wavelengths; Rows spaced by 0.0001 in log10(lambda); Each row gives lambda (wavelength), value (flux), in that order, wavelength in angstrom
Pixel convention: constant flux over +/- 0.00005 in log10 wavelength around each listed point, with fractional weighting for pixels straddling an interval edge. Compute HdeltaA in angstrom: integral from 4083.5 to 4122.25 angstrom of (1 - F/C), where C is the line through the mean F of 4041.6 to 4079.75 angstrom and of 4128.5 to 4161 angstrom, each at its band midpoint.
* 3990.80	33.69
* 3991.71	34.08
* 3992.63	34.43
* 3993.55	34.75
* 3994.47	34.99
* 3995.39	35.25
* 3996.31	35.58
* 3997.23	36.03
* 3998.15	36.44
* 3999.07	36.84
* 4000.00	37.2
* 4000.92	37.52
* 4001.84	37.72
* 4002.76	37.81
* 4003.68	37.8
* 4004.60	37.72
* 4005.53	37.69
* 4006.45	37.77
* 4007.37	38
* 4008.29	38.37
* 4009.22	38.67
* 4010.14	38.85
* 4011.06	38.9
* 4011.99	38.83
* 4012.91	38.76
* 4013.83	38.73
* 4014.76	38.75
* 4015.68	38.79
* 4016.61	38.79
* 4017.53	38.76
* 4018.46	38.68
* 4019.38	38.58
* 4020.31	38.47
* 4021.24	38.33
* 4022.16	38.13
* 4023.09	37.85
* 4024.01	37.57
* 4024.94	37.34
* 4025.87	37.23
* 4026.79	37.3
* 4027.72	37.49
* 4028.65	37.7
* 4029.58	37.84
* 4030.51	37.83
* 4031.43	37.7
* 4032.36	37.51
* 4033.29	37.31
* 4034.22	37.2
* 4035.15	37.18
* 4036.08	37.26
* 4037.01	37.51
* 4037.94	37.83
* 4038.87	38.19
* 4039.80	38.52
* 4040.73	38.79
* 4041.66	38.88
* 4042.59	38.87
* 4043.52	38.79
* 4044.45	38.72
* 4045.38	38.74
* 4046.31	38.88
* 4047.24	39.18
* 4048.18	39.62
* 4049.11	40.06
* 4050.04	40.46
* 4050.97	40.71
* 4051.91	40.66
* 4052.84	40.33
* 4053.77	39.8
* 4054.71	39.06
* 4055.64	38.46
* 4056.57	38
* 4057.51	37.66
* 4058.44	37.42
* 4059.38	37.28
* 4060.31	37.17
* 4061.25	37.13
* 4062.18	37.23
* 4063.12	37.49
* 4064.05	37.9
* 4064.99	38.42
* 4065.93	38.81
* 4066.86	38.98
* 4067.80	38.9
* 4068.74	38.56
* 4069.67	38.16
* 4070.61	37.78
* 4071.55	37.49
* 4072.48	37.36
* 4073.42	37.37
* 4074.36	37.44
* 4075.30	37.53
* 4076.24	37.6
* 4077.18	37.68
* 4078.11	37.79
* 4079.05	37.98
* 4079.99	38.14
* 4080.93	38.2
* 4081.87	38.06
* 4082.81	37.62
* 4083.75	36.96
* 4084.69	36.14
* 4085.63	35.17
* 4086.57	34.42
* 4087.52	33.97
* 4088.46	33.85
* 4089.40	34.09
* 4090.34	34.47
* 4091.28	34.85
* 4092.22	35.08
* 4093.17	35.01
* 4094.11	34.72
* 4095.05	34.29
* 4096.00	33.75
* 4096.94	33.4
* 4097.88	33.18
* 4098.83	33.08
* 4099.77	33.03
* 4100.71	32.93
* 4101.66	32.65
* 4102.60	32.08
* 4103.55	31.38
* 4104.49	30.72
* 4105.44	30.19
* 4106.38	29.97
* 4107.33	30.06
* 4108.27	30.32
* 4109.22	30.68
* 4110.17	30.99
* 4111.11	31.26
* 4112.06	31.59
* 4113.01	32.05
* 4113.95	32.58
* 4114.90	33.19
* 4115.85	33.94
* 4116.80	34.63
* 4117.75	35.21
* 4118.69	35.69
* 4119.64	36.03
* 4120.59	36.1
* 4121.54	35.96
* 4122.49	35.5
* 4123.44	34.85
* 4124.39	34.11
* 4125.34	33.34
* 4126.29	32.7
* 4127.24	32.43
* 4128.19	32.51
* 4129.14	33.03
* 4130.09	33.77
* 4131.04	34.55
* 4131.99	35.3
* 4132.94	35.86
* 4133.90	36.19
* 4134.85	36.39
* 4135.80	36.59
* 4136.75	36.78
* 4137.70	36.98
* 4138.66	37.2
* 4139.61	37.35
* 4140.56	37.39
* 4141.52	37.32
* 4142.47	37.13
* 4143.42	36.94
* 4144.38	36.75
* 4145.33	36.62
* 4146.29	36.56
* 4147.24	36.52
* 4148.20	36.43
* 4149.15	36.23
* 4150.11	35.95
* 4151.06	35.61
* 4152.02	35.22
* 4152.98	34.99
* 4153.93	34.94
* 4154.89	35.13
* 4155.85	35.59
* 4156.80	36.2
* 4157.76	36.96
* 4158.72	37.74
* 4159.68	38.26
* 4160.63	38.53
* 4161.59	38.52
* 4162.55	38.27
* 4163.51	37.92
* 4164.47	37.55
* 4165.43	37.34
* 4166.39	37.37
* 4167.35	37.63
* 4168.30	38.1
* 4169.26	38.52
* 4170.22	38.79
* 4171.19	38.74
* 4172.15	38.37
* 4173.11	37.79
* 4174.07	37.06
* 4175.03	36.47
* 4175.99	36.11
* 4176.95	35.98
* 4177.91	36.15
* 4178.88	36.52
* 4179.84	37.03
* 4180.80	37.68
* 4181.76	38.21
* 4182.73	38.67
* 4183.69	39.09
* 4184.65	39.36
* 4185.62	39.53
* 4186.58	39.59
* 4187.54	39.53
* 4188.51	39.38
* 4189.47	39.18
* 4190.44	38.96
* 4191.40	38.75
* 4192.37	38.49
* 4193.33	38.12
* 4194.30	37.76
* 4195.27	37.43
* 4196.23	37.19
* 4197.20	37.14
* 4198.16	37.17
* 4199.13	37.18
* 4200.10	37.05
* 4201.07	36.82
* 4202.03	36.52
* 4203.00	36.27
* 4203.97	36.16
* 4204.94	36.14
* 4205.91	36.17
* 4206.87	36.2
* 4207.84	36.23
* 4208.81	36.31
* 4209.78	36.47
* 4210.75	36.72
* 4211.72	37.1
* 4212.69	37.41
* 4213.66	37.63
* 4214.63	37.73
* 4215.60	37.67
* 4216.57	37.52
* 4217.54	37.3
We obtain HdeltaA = 4.1 angstrom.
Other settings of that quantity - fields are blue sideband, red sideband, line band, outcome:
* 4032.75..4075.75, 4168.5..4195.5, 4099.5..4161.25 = 5.7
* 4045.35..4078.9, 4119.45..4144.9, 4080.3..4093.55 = 0.6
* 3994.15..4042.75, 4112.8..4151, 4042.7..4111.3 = 0.7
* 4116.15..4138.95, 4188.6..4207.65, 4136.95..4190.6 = -1.7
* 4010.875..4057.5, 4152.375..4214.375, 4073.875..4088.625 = 0.5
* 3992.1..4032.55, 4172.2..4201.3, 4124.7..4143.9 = 1.2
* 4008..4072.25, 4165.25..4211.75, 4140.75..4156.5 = 0.7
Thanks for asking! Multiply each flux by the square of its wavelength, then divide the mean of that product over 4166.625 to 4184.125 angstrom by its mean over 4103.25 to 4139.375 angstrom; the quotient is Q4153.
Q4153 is 1.14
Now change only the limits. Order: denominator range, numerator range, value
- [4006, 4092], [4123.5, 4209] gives 1.03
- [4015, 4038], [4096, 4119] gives 0.89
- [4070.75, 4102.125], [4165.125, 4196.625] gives 1.12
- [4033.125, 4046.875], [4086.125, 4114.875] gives 0.88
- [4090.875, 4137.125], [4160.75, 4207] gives 1.16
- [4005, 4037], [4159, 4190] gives 1.08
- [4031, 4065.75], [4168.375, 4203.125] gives 1.05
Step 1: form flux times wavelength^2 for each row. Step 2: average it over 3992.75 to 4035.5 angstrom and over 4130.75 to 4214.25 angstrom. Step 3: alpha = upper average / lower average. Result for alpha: 1.1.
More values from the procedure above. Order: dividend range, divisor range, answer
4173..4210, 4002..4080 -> 1.05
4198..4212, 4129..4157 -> 1.04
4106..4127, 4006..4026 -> 0.91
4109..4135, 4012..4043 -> 0.93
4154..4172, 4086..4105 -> 1.16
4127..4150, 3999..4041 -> 1.00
